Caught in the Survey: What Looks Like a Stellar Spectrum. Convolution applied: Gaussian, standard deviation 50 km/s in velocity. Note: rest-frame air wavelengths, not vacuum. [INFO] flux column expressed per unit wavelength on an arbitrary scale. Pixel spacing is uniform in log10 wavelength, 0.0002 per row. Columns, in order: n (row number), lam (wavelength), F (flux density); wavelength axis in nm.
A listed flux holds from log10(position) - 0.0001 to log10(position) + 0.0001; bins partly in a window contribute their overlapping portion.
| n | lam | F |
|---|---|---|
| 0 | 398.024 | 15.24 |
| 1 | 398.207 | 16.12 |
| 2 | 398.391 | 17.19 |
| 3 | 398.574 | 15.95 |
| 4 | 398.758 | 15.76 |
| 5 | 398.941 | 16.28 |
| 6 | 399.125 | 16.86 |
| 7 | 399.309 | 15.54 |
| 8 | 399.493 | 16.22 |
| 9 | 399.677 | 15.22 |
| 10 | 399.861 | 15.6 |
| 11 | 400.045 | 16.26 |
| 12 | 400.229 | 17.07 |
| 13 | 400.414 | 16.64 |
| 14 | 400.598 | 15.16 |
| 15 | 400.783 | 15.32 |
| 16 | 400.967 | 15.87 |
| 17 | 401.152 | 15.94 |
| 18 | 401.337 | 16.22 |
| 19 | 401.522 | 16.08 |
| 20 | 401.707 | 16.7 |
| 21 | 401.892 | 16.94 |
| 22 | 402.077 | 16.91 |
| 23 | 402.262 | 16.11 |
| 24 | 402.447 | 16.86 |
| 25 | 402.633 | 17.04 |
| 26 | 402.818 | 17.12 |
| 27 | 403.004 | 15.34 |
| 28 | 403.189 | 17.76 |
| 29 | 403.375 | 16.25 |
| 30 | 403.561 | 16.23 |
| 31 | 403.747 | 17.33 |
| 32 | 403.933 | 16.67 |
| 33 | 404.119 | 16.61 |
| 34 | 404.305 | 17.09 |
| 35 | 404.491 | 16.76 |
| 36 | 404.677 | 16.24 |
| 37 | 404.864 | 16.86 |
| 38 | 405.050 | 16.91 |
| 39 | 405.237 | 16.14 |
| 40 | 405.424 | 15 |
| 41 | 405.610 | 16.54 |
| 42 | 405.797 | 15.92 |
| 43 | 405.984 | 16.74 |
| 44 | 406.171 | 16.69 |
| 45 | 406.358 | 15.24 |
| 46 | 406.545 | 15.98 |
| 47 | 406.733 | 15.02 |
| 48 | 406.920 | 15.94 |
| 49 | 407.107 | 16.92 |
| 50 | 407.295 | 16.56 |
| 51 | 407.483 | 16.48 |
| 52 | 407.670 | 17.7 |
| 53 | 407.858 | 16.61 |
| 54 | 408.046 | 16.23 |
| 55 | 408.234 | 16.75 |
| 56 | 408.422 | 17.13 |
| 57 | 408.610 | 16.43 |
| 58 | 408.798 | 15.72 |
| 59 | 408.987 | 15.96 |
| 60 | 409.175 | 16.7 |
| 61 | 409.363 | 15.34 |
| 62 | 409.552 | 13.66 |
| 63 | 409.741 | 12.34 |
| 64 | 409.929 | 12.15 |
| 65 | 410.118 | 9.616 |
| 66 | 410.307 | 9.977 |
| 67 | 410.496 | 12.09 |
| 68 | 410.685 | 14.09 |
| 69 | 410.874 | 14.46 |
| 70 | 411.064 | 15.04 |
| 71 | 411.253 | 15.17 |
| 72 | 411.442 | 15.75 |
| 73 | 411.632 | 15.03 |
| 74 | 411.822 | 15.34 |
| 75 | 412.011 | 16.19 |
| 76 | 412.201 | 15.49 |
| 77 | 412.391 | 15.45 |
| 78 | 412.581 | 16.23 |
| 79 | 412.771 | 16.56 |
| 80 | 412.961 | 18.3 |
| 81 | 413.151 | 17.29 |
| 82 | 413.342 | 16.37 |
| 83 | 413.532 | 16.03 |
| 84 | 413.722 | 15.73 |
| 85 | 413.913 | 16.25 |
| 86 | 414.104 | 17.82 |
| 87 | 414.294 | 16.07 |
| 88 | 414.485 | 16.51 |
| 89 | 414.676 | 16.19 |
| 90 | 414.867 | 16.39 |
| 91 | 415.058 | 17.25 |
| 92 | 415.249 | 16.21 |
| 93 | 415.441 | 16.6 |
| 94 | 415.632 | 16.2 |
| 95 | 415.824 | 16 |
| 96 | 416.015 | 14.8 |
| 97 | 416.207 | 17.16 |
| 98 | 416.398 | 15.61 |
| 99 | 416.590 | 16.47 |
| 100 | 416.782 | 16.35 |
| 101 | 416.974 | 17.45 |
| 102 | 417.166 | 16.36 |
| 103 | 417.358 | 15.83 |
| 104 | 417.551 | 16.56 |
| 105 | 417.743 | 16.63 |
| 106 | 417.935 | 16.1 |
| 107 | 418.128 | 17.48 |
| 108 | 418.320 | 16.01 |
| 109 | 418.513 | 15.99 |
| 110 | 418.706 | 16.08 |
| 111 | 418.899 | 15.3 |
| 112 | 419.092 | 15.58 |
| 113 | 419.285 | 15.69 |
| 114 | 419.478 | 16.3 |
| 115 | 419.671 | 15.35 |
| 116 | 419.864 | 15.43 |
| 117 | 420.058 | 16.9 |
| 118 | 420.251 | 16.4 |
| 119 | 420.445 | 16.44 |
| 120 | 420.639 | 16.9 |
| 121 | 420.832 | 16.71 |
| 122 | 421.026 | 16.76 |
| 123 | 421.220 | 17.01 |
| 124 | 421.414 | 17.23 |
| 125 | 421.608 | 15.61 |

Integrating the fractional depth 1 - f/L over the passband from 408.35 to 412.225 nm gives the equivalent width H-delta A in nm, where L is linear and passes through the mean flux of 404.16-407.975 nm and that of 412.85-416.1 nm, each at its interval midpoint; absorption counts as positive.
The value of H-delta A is 0.47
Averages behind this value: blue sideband 16.4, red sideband 16.5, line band 14.4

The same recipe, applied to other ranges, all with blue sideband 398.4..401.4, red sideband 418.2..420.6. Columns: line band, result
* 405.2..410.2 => 0.12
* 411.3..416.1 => -0.07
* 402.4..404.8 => -0.10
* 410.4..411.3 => 0.11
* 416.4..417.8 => -0.04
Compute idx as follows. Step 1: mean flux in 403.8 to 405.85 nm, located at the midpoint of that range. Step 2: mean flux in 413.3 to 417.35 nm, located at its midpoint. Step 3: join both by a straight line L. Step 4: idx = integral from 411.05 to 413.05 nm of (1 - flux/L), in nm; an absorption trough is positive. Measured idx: 0.061 nm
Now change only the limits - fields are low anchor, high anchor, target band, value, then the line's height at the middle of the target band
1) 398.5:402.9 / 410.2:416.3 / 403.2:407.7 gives -0.10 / 16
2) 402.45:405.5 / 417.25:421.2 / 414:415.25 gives -0.02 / 16.3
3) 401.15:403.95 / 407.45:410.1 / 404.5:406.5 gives -0.02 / 16.1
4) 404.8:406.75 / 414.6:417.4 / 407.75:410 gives 0.10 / 16.2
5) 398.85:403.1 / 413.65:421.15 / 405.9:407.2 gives 0.01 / 16.3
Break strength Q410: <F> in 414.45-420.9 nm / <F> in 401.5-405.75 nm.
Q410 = 1.0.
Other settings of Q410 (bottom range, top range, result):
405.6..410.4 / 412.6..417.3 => 1.07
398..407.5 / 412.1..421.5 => 1.00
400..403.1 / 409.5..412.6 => 0.85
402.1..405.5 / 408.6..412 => 0.85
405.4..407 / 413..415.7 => 1.04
